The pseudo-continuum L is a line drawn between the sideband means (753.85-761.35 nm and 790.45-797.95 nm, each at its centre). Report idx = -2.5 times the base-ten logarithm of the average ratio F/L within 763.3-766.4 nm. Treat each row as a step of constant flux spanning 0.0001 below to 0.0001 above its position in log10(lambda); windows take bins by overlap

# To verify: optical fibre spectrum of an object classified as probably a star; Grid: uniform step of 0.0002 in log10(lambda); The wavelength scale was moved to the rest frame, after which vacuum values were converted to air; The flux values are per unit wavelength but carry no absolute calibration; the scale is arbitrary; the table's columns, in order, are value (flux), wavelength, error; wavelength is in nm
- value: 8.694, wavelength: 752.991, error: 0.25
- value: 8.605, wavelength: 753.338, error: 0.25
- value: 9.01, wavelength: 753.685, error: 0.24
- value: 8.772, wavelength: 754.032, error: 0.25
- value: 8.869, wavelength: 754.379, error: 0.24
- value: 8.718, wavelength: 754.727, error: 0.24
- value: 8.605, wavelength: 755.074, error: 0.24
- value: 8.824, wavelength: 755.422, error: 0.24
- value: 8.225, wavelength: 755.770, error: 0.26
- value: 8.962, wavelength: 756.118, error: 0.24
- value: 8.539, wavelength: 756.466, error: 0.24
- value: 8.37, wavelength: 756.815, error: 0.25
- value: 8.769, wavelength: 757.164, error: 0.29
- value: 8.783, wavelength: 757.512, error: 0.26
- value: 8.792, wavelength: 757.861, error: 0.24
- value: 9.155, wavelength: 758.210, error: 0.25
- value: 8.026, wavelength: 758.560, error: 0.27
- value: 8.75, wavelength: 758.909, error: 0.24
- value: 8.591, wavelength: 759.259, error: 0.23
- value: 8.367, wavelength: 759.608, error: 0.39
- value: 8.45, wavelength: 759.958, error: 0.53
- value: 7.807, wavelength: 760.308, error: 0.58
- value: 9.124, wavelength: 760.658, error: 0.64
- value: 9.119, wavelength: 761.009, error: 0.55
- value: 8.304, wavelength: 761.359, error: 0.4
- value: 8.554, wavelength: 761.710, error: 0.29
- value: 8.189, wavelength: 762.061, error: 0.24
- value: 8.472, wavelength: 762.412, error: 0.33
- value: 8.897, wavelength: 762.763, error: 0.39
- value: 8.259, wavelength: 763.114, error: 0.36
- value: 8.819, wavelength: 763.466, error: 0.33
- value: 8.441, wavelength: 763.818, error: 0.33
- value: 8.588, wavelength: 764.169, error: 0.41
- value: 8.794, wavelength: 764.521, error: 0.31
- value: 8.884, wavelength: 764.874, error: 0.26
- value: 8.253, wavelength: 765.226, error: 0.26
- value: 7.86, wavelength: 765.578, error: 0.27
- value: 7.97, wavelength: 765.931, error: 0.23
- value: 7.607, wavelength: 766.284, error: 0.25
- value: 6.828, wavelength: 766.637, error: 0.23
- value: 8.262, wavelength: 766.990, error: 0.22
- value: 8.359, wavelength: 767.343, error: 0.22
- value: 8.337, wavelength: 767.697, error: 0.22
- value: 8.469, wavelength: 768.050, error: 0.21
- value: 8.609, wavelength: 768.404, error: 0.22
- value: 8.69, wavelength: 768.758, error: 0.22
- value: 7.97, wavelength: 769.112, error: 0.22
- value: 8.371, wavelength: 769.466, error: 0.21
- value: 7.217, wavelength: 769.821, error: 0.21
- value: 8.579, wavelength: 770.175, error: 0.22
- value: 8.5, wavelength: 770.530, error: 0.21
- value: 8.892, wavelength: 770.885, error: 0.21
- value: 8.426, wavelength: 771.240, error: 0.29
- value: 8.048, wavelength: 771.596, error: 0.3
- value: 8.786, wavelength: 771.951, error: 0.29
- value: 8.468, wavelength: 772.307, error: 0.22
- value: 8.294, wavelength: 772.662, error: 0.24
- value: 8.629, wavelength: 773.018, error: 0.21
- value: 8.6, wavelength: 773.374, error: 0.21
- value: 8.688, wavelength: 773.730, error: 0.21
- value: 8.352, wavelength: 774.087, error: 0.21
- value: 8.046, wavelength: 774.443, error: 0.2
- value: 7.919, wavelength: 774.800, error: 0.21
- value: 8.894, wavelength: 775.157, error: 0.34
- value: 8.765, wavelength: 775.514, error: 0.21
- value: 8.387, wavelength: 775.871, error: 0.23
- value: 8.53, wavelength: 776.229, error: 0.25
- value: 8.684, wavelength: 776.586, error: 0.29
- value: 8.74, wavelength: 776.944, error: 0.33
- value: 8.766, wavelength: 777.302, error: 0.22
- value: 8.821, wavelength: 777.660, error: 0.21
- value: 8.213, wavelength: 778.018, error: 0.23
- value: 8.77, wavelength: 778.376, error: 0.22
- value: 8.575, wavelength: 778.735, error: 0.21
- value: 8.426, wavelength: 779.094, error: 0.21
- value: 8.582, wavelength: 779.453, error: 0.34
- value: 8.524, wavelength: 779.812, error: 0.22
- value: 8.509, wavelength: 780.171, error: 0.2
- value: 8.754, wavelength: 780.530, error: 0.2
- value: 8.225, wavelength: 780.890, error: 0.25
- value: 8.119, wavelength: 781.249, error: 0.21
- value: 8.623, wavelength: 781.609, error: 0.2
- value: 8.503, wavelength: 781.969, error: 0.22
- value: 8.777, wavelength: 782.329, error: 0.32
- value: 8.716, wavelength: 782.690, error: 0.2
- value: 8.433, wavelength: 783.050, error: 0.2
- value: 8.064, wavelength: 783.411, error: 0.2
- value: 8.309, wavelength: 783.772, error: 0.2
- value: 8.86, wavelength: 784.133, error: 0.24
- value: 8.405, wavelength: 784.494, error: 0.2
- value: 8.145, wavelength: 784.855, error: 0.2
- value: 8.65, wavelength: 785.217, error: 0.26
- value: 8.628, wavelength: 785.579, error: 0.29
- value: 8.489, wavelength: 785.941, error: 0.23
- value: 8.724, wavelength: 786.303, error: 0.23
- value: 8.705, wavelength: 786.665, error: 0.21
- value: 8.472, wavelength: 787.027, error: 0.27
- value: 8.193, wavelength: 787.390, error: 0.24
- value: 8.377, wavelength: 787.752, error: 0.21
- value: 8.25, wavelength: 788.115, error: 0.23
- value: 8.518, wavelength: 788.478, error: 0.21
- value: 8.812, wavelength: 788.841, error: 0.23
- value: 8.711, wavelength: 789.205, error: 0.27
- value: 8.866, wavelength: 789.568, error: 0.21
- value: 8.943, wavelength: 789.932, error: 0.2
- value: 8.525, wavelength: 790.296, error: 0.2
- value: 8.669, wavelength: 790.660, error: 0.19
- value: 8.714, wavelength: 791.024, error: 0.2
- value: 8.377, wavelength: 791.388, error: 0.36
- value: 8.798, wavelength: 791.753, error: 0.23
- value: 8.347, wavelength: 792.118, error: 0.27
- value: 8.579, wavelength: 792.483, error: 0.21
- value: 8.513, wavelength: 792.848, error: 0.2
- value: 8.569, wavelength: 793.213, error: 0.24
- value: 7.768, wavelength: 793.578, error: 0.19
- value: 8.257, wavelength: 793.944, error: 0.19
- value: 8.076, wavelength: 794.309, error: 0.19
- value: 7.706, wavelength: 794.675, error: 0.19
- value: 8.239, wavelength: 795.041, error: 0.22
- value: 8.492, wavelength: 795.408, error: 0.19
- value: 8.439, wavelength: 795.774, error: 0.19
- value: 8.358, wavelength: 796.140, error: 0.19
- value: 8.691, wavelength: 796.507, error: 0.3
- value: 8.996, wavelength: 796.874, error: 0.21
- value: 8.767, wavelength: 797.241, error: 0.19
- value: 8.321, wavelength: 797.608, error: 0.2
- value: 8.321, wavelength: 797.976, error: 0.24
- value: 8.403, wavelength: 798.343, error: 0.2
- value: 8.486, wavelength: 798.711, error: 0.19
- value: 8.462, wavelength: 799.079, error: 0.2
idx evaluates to 0.03 mag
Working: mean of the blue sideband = 8.64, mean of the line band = 8.37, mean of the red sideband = 8.43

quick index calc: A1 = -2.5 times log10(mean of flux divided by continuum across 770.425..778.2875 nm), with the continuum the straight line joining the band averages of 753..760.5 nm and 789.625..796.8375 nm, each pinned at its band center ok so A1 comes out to 0.00 mag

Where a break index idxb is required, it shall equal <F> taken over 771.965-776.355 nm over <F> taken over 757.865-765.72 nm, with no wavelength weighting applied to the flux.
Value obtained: 0.99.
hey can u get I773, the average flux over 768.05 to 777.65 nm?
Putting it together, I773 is 8.46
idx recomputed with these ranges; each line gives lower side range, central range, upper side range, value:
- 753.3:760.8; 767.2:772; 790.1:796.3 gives 0.02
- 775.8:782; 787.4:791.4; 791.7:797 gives -0.02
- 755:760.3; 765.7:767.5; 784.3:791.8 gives 0.10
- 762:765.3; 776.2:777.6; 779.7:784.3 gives -0.02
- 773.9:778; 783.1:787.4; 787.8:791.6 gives 0.01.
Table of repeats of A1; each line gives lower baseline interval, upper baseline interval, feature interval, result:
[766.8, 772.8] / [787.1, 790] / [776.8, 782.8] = -0.01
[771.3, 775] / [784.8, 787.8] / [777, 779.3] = -0.02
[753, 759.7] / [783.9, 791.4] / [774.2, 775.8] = 0.03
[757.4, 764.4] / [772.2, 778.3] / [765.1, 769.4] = 0.06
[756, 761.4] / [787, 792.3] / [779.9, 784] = 0.02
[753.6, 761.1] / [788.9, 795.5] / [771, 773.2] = 0.01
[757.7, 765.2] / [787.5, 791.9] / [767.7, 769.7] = 0.03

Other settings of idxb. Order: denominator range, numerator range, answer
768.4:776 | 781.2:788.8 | 1.01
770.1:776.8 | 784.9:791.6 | 1.01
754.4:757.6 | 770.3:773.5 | 0.98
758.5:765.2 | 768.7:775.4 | 0.98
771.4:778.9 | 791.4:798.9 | 0.99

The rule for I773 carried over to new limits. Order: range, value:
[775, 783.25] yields 8.58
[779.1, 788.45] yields 8.48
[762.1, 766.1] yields 8.47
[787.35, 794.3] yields 8.51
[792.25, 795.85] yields 8.26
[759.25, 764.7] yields 8.55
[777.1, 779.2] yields 8.6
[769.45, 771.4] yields 8.33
